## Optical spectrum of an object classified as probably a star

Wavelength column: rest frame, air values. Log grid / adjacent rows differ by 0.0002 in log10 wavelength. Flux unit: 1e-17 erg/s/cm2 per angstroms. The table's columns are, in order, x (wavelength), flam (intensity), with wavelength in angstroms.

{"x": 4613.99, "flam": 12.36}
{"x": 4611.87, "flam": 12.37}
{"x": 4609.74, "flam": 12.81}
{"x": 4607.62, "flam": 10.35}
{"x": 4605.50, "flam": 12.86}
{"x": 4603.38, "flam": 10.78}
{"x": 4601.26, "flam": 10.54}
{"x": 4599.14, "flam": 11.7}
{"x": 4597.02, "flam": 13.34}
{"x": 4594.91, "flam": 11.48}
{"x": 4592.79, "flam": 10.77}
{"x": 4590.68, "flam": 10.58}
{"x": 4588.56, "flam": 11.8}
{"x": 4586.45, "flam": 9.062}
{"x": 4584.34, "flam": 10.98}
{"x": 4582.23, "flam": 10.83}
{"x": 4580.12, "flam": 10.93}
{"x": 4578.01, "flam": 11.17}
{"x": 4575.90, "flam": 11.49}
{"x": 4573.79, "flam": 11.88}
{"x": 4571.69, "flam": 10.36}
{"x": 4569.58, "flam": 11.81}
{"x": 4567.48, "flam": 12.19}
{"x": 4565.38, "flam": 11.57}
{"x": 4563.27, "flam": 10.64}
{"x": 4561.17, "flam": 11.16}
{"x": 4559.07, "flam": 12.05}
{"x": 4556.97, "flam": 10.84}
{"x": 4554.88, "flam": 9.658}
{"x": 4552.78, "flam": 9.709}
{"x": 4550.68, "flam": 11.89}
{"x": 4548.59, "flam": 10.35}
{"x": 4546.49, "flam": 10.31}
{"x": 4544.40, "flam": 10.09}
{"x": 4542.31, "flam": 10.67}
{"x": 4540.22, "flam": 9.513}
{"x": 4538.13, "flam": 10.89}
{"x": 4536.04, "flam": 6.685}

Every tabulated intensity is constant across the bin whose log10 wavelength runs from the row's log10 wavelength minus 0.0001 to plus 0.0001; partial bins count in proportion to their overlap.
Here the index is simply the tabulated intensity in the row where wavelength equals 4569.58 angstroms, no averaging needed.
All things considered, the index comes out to 11.81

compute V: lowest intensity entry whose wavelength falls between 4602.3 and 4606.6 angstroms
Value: 10.78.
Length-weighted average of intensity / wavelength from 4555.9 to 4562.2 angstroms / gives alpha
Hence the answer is 11.4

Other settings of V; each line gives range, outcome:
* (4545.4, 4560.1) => 9.658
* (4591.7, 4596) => 10.77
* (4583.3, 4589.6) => 9.062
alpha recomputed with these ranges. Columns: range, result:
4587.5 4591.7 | 11.2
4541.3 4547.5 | 10.4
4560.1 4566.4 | 11.1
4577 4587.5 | 10.6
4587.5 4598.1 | 11.6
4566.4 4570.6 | 12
